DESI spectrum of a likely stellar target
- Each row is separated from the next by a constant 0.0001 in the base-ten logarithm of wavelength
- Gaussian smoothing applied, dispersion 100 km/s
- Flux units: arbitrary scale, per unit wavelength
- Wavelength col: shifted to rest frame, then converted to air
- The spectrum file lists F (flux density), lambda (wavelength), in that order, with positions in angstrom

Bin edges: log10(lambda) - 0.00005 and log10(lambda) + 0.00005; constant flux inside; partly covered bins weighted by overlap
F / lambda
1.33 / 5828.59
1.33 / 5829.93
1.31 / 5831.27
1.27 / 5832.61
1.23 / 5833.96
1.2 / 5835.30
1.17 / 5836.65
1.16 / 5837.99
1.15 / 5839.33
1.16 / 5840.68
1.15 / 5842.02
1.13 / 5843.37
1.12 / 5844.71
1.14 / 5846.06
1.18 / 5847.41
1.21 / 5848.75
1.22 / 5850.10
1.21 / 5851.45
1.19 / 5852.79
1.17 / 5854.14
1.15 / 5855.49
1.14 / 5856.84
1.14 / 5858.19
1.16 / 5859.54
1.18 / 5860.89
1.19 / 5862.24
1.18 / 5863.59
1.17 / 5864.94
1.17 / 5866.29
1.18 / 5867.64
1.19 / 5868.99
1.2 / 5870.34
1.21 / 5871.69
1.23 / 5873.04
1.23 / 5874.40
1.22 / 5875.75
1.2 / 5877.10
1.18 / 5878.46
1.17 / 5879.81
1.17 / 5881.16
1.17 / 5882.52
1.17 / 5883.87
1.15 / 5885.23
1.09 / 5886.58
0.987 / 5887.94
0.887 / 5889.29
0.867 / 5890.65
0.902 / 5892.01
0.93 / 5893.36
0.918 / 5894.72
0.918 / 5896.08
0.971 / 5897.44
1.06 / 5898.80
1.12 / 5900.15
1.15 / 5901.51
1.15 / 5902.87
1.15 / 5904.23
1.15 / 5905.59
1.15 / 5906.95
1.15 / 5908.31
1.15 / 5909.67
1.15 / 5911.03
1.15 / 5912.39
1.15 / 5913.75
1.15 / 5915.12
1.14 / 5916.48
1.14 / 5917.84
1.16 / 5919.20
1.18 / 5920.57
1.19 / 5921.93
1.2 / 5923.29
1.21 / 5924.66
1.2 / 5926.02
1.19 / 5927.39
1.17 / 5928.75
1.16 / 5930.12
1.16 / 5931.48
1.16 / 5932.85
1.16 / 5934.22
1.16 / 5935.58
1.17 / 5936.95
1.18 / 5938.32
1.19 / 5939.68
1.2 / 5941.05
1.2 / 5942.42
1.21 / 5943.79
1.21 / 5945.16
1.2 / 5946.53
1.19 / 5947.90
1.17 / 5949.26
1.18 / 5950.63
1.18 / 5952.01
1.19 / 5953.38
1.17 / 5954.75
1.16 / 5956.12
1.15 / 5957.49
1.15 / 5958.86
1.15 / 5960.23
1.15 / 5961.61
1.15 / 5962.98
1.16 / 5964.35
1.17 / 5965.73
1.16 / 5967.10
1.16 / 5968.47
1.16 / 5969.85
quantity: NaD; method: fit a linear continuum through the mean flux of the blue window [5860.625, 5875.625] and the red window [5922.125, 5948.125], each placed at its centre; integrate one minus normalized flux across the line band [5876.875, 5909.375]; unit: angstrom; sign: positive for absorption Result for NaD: 3.2 angstrom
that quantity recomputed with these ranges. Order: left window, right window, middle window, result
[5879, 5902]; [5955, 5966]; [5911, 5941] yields -2.0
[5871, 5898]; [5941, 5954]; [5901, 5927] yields -0.7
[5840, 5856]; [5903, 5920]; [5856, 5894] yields 1.0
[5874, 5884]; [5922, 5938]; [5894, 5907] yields 1.3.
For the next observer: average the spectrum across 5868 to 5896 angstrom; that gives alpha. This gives 1.1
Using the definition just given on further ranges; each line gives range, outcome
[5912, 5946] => 1.18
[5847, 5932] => 1.14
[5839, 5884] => 1.18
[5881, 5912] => 1.06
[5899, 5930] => 1.16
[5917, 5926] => 1.18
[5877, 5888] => 1.15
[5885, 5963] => 1.13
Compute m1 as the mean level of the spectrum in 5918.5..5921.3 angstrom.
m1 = 1.17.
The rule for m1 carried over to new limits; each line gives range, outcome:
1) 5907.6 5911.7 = 1.15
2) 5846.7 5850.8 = 1.2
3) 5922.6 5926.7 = 1.2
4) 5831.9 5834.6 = 1.25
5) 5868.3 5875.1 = 1.21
